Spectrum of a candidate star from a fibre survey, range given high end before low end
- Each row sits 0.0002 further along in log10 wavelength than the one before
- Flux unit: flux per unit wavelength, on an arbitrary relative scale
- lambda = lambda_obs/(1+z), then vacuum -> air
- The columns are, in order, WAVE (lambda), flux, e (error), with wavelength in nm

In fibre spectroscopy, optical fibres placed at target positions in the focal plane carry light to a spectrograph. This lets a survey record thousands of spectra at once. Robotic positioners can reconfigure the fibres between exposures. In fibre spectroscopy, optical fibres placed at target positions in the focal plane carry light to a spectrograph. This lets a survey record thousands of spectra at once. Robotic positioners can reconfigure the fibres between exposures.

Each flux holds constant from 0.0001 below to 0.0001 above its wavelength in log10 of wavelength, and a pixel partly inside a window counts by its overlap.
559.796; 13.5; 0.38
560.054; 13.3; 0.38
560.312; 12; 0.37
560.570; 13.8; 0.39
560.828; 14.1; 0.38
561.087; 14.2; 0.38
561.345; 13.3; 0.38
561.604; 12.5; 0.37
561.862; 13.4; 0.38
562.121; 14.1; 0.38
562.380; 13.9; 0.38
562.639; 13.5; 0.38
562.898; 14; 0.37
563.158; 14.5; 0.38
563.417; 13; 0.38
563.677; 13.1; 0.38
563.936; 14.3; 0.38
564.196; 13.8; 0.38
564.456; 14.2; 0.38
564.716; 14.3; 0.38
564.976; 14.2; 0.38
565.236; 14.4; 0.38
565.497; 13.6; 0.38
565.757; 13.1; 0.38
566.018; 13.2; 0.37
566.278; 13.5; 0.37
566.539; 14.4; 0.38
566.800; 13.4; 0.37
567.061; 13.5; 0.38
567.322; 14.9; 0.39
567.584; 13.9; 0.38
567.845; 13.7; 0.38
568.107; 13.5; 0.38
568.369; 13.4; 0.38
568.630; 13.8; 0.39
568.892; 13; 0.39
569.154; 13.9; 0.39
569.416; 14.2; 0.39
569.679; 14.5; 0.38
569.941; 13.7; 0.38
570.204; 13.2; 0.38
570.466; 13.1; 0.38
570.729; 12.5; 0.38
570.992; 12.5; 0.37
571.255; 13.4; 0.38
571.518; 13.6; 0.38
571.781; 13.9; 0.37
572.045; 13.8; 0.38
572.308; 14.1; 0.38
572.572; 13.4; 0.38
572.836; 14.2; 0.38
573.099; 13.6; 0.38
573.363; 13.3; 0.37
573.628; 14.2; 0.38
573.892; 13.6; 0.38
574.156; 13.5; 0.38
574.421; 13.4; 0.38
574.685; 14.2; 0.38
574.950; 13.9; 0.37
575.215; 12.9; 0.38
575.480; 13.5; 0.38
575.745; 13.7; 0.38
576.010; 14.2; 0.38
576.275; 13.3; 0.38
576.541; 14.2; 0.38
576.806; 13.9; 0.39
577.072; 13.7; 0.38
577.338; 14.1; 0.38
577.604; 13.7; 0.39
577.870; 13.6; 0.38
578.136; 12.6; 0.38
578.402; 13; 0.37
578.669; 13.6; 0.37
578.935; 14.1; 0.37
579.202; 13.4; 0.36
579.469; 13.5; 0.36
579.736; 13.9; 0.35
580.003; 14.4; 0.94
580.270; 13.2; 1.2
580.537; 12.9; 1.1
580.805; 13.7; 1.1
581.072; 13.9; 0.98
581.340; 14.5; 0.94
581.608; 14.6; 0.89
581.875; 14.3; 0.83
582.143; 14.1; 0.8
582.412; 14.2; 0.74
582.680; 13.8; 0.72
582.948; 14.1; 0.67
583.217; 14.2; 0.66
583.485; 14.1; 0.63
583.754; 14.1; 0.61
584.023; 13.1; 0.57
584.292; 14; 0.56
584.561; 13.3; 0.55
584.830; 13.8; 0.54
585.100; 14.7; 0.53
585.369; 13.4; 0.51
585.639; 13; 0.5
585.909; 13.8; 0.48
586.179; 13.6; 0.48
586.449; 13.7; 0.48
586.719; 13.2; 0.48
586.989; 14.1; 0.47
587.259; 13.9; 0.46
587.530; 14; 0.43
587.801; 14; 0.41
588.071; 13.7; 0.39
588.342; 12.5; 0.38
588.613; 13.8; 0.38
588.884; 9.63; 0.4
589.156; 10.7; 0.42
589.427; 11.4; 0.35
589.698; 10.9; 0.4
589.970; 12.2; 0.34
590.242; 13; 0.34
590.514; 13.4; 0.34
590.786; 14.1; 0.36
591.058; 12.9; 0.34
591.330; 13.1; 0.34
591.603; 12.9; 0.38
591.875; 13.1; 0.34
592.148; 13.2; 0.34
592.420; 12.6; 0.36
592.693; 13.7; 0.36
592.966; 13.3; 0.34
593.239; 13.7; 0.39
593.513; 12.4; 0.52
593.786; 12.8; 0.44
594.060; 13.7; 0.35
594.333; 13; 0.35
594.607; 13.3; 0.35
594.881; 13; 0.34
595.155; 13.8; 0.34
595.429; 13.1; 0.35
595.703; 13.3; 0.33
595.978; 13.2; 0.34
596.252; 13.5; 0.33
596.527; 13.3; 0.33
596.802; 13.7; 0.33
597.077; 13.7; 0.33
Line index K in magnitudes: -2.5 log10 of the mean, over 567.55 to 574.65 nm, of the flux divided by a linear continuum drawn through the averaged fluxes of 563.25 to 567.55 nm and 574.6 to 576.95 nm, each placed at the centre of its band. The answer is 0.01 mag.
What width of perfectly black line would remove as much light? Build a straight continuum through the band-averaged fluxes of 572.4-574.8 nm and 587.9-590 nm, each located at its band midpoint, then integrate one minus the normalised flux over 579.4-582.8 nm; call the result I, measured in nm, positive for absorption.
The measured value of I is -0.30 nm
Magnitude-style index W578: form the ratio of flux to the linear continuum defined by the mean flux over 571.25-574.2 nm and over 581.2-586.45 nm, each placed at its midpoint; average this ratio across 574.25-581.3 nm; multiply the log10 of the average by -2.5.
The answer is 0.01 mag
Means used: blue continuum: 13.7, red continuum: 13.9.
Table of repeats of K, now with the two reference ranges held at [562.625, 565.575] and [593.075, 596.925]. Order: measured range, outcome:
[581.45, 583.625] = -0.05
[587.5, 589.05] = 0.05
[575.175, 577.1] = 0.00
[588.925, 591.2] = 0.10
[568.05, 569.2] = 0.03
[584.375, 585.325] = -0.03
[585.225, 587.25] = -0.01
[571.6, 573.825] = 0.00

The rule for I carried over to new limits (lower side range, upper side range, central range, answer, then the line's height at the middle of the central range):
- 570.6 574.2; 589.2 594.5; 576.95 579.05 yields -0.030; 13.4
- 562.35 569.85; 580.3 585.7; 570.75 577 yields 0.092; 13.8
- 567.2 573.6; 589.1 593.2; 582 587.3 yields -0.313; 13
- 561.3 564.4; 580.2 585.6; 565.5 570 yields -0.012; 13.7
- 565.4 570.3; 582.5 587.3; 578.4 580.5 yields 0.017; 13.8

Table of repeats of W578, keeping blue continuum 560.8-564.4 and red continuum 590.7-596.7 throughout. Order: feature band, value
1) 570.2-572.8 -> 0.01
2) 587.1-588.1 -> -0.05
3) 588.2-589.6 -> 0.15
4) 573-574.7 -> -0.01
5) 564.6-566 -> -0.02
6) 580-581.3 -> -0.02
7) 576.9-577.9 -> -0.03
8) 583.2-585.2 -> -0.04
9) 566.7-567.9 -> -0.02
